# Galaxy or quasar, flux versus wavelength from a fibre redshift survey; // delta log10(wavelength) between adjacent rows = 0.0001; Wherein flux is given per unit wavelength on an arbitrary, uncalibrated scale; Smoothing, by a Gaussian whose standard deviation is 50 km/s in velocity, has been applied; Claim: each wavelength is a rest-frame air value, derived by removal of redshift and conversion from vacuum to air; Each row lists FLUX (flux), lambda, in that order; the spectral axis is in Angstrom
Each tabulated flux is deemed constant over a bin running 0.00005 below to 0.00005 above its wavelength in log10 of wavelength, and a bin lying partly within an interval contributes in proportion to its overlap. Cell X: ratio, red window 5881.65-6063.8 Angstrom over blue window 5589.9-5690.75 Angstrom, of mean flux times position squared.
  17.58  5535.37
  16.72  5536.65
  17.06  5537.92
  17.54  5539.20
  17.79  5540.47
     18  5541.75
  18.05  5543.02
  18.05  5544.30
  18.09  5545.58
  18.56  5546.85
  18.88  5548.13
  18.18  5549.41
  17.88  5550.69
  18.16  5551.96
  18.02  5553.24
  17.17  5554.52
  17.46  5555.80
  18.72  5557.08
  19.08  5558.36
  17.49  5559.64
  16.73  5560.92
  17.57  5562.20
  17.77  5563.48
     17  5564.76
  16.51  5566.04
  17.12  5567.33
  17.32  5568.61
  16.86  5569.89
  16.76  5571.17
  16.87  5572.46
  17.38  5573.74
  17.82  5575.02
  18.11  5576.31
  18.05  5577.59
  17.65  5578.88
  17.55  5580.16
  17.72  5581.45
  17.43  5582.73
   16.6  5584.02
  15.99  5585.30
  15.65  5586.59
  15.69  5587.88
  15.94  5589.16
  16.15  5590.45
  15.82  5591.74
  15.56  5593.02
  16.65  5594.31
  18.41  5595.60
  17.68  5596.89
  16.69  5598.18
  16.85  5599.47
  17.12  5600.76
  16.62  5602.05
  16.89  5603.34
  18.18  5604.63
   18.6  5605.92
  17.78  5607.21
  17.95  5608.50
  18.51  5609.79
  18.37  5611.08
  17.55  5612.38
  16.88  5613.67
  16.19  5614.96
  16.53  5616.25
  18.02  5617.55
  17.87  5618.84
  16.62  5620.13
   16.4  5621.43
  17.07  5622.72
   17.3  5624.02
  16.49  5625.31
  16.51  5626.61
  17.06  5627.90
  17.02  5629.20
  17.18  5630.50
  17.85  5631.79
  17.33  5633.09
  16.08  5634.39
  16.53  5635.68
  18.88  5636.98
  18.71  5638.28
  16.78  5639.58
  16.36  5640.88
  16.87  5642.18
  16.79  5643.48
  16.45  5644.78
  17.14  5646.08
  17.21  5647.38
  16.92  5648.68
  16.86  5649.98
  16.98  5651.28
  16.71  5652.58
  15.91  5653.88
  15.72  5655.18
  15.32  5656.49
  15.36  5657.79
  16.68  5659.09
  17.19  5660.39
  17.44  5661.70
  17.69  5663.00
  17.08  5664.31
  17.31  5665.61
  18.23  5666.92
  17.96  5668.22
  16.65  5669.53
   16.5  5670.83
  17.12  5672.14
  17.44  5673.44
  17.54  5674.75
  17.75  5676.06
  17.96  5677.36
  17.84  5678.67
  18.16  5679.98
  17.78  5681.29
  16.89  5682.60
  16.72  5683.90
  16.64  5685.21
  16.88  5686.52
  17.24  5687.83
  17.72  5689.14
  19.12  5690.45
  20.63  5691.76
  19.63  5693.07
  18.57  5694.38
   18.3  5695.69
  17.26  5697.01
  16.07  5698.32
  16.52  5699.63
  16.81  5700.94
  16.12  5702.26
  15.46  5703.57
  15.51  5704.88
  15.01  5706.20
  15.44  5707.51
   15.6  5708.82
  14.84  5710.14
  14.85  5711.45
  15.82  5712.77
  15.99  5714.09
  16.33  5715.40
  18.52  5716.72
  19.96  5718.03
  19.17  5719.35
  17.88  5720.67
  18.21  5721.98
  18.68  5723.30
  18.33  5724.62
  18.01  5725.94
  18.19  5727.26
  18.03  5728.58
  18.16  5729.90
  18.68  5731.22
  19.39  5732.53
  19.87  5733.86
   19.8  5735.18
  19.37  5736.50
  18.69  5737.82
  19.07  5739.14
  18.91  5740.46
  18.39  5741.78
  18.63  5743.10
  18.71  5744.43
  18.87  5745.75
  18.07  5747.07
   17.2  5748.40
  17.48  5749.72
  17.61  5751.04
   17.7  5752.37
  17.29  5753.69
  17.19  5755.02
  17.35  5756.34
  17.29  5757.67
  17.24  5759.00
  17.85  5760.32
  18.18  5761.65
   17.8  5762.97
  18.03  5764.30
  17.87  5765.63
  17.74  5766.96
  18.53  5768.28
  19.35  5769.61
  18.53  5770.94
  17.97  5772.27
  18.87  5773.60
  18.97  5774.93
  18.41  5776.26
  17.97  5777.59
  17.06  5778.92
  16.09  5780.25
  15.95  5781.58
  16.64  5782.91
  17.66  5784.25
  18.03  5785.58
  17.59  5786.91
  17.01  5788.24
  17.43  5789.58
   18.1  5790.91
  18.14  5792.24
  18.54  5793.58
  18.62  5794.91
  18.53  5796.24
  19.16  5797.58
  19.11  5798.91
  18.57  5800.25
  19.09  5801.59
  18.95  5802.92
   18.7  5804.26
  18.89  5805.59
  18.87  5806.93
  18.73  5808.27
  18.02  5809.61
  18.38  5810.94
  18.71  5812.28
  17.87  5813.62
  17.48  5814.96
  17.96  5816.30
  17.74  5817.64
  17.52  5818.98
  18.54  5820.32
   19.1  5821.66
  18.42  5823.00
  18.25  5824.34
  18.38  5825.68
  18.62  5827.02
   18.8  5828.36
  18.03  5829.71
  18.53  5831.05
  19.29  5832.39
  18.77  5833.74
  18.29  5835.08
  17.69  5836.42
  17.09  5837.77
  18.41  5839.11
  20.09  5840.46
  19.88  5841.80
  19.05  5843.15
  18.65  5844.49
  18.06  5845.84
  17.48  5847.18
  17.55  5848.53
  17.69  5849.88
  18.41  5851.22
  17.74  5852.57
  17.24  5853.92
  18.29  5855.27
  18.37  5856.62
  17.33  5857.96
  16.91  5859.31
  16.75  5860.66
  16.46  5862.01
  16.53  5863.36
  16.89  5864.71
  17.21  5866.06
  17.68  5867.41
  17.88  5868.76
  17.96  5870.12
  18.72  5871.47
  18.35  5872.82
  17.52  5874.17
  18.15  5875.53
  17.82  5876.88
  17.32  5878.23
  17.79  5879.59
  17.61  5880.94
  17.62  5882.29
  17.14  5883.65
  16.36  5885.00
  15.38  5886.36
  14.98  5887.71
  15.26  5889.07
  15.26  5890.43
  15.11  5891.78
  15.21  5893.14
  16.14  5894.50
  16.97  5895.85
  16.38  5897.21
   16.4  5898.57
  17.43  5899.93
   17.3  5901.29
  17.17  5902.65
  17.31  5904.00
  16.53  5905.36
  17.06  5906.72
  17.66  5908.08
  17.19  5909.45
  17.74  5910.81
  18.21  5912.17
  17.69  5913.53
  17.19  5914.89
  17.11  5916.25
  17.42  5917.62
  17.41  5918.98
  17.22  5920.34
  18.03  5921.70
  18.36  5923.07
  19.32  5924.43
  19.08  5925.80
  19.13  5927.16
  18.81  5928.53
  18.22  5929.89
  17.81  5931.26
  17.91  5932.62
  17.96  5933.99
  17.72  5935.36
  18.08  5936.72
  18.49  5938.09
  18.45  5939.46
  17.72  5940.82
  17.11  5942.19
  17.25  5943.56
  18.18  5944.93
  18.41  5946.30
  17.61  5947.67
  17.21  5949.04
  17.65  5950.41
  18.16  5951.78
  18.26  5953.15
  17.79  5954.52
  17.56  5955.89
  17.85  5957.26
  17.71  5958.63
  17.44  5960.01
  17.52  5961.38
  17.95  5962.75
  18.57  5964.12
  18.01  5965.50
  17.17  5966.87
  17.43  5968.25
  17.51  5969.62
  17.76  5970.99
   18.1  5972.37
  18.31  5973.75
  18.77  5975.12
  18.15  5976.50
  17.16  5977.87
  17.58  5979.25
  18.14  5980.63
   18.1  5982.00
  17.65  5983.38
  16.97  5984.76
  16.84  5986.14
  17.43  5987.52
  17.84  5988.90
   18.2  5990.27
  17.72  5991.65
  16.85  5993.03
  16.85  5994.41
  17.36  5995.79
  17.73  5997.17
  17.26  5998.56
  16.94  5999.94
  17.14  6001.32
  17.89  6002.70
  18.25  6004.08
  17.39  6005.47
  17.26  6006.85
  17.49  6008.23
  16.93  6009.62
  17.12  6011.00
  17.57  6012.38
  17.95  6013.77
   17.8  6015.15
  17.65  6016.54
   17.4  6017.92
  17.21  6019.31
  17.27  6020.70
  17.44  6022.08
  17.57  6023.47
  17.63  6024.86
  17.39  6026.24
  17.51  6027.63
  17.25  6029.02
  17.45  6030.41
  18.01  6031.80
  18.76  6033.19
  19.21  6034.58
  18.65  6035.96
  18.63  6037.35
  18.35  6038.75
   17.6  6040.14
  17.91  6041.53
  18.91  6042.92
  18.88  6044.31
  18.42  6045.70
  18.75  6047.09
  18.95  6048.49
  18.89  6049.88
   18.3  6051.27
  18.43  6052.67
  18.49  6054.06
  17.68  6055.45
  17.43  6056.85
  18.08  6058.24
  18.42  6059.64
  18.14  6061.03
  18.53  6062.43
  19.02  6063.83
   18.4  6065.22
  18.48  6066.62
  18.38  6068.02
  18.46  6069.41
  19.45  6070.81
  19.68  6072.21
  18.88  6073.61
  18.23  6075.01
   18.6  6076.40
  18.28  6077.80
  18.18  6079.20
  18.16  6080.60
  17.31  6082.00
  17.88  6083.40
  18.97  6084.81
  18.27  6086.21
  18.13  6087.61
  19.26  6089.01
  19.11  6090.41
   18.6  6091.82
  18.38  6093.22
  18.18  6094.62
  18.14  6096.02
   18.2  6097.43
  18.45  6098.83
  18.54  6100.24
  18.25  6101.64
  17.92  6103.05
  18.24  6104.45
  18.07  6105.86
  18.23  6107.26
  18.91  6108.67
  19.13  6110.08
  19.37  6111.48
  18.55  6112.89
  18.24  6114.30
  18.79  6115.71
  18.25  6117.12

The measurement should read 1.16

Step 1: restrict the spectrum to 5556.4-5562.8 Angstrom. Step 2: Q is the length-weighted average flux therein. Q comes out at 17.9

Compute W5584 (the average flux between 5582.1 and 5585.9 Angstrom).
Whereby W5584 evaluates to 16.7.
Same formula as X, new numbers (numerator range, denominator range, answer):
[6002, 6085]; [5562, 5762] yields 1.19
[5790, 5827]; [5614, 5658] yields 1.16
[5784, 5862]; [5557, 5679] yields 1.15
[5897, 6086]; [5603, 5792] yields 1.13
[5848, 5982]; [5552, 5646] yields 1.14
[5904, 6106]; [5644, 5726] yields 1.17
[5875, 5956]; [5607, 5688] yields 1.12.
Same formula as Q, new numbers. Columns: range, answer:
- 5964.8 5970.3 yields 17.5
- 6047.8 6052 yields 18.7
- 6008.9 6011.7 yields 17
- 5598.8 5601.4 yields 17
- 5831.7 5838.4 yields 18.2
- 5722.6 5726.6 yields 18.3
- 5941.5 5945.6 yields 17.5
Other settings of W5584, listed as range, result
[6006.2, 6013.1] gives 17.3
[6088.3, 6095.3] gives 18.7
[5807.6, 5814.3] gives 18.3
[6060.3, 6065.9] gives 18.5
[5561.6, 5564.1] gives 17.7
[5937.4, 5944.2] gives 17.8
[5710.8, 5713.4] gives 15.3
